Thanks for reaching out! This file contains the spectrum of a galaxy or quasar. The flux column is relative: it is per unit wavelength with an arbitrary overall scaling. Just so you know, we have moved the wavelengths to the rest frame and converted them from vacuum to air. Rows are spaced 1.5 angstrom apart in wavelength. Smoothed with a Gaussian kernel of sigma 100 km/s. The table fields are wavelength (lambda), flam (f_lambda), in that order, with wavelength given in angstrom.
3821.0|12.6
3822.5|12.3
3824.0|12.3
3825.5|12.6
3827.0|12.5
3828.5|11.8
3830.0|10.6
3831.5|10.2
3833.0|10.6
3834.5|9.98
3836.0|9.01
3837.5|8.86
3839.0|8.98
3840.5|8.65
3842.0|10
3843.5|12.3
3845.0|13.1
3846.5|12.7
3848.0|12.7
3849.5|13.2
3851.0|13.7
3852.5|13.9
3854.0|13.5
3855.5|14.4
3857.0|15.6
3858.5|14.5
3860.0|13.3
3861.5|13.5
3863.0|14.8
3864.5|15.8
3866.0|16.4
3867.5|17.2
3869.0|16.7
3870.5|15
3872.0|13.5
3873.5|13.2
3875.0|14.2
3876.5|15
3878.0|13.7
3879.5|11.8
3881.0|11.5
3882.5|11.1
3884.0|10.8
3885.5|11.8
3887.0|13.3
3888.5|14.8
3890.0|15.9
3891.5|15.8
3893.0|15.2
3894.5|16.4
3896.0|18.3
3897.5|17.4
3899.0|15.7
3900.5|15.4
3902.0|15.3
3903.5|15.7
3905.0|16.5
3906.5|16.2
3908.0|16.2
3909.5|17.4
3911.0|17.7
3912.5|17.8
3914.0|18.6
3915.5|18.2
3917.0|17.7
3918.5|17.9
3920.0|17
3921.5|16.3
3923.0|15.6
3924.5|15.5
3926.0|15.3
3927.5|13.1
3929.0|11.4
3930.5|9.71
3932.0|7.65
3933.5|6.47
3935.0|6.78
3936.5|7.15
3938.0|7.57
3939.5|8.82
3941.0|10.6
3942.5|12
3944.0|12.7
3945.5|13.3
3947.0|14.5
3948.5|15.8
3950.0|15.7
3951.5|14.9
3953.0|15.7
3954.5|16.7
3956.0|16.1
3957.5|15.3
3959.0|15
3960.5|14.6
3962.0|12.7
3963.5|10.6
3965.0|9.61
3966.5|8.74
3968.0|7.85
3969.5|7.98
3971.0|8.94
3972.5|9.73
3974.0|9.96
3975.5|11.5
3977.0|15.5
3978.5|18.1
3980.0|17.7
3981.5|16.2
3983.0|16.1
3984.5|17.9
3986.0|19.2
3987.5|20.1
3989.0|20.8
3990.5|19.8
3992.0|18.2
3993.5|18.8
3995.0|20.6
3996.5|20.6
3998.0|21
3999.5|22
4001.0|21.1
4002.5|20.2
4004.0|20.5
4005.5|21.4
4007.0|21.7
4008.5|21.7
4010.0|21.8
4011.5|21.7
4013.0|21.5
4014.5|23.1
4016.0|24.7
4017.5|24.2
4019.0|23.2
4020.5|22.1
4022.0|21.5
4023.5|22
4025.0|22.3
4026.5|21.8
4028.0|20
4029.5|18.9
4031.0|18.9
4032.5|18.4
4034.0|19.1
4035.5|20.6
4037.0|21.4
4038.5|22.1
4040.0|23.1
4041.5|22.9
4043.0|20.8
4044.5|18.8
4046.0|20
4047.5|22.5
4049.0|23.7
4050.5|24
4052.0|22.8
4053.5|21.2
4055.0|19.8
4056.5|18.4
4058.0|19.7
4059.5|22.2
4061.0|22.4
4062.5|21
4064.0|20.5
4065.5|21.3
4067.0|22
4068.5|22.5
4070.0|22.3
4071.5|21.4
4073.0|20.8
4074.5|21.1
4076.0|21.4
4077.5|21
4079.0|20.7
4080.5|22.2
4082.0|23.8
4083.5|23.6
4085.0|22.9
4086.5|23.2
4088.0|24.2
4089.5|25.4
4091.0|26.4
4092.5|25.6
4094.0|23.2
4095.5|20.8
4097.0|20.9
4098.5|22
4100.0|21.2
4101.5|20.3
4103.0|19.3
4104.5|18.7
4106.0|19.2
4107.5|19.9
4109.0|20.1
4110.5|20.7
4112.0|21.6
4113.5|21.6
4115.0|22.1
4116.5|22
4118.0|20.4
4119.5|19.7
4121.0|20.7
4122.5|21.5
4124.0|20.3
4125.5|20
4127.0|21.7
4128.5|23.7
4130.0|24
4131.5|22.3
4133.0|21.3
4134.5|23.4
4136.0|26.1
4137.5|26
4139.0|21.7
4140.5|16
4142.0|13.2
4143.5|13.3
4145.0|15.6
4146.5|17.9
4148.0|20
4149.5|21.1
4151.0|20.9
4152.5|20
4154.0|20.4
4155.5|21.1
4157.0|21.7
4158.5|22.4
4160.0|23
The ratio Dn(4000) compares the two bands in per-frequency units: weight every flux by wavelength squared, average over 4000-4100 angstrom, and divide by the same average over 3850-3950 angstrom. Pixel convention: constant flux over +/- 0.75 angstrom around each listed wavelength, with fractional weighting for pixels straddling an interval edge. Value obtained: 1.66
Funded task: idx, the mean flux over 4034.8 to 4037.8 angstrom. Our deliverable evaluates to 21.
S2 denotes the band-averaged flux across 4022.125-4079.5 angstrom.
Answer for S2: 21.2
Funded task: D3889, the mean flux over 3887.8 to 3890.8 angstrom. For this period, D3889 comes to 15.4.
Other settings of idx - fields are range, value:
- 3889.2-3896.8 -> 16.3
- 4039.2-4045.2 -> 21.4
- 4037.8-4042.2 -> 22.7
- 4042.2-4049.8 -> 21.2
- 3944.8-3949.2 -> 14.5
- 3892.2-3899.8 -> 16.6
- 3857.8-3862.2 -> 13.8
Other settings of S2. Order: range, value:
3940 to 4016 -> 16.4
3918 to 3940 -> 11.7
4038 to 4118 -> 21.7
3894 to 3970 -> 13.9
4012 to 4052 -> 21.6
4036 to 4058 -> 21.5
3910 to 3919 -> 18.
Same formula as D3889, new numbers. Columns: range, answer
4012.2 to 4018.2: 23.4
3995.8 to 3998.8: 20.8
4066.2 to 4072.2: 22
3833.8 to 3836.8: 9.48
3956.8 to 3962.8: 14.4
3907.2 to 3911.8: 17.1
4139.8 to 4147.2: 15.2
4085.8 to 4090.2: 24.3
